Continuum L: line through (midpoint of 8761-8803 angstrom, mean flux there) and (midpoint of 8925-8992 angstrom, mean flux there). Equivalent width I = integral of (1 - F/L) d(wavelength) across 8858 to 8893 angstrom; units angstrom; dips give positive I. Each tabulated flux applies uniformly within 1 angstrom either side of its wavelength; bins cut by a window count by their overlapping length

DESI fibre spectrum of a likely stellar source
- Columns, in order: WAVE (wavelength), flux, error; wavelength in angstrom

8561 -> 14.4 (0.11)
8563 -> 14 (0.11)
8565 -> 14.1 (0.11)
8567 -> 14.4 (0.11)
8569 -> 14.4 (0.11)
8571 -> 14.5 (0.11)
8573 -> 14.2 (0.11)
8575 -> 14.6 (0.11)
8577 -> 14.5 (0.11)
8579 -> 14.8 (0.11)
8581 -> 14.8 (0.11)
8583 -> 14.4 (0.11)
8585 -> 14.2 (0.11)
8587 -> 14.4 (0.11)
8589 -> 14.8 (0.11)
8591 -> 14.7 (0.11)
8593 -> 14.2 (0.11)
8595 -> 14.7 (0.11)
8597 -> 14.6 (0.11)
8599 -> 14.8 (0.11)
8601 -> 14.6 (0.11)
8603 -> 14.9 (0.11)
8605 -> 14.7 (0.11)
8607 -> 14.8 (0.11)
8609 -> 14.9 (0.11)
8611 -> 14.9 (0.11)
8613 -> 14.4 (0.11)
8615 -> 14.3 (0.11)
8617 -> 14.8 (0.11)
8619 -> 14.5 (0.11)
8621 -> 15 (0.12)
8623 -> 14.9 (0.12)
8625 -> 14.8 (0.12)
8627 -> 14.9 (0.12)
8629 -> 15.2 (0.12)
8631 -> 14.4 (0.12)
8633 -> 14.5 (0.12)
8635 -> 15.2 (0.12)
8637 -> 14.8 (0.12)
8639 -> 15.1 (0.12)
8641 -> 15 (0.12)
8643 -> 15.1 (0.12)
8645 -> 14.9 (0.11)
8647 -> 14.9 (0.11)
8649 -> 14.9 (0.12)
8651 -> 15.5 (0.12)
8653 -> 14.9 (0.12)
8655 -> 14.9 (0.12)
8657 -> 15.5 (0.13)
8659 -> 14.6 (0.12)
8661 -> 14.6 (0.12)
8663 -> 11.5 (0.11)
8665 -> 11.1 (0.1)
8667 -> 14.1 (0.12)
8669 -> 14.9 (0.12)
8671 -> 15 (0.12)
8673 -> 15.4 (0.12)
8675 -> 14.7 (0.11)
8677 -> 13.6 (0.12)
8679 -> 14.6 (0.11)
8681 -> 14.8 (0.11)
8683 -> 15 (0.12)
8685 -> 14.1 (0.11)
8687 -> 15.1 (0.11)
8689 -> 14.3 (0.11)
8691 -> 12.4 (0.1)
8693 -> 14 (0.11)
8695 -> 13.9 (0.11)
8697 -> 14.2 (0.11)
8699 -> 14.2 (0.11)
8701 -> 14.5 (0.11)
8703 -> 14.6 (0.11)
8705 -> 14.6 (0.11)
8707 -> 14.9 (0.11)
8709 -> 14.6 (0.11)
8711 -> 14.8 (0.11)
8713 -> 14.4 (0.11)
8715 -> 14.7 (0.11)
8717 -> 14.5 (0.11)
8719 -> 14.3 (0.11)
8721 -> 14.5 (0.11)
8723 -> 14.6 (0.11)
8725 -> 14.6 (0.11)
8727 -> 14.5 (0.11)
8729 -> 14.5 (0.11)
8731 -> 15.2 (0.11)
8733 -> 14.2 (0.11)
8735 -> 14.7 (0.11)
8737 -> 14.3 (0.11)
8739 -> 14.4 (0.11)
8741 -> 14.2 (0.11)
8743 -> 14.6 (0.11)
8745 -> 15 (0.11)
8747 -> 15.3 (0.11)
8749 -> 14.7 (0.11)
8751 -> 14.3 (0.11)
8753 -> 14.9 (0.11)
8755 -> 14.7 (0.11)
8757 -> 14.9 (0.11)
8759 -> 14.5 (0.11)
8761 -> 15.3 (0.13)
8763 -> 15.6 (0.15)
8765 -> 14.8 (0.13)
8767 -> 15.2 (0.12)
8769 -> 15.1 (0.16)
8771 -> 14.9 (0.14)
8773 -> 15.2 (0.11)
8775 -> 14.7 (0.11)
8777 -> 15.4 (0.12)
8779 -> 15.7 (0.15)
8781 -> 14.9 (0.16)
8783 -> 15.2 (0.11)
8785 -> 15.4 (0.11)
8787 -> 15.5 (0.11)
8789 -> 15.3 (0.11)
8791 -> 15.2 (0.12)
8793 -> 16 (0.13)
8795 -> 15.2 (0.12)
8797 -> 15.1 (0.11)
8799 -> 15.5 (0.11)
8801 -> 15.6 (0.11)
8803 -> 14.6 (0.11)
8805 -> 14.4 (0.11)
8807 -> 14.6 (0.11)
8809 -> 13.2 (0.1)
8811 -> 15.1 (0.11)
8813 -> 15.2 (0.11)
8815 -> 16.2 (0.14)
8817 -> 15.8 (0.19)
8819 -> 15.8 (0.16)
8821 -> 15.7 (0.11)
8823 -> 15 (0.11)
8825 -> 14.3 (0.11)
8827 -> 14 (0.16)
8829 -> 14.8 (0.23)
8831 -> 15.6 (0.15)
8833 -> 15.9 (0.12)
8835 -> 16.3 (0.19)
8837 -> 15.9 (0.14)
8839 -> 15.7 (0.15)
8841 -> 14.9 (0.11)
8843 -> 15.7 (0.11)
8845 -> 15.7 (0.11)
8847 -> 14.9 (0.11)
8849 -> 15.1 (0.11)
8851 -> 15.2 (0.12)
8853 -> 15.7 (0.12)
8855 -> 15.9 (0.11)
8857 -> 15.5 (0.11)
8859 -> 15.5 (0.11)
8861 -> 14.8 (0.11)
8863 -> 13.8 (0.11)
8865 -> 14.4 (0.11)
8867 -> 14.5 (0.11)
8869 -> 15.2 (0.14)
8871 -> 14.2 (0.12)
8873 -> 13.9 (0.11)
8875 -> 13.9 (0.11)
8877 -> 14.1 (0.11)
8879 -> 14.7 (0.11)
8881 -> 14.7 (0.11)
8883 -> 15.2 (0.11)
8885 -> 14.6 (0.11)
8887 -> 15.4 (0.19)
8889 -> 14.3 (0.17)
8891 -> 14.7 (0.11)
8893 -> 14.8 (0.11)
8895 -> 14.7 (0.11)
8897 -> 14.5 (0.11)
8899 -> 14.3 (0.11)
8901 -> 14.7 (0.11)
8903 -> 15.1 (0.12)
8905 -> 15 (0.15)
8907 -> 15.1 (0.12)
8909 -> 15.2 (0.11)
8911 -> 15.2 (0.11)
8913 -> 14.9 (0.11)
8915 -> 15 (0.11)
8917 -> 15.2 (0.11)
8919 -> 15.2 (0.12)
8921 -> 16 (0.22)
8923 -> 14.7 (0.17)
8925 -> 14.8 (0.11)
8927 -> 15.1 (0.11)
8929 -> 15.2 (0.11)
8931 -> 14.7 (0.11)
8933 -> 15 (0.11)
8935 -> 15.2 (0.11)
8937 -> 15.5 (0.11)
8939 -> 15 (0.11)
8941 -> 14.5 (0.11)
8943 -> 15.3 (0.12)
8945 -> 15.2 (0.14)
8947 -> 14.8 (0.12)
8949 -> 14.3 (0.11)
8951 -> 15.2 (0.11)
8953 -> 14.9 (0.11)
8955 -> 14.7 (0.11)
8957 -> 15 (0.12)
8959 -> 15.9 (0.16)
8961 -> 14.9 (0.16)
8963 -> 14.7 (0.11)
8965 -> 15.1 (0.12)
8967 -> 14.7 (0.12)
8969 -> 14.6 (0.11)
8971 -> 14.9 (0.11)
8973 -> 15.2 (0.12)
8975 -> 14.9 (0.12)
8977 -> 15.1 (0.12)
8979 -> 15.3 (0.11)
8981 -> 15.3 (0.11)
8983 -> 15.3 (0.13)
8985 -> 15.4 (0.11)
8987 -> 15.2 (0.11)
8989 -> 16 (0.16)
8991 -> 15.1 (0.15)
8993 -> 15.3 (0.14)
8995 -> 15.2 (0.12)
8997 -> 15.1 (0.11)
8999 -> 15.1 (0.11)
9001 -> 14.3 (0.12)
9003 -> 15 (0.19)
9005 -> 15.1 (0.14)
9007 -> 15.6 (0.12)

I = 1.3 angstrom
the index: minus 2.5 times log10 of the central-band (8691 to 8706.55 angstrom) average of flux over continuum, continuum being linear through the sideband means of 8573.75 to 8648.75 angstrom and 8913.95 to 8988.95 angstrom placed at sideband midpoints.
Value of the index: 0.05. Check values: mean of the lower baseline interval 14.7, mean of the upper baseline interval 15.1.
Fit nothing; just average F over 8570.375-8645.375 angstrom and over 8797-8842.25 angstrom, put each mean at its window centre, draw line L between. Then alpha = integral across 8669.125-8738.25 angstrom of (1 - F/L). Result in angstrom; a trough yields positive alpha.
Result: 2.0 angstrom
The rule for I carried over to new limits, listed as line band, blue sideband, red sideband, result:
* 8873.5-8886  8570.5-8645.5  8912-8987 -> 0.4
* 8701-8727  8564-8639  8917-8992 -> 0.3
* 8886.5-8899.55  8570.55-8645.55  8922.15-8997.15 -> 0.3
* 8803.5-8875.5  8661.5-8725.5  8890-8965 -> -1.8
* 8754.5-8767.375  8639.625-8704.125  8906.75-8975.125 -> -0.3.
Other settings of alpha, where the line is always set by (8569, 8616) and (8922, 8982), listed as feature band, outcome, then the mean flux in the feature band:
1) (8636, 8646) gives -0.23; 15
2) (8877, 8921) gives 0.13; 14.9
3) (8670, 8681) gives 0.01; 14.7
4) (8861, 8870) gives 0.23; 14.5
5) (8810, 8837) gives -0.97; 15.4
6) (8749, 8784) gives -0.53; 15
